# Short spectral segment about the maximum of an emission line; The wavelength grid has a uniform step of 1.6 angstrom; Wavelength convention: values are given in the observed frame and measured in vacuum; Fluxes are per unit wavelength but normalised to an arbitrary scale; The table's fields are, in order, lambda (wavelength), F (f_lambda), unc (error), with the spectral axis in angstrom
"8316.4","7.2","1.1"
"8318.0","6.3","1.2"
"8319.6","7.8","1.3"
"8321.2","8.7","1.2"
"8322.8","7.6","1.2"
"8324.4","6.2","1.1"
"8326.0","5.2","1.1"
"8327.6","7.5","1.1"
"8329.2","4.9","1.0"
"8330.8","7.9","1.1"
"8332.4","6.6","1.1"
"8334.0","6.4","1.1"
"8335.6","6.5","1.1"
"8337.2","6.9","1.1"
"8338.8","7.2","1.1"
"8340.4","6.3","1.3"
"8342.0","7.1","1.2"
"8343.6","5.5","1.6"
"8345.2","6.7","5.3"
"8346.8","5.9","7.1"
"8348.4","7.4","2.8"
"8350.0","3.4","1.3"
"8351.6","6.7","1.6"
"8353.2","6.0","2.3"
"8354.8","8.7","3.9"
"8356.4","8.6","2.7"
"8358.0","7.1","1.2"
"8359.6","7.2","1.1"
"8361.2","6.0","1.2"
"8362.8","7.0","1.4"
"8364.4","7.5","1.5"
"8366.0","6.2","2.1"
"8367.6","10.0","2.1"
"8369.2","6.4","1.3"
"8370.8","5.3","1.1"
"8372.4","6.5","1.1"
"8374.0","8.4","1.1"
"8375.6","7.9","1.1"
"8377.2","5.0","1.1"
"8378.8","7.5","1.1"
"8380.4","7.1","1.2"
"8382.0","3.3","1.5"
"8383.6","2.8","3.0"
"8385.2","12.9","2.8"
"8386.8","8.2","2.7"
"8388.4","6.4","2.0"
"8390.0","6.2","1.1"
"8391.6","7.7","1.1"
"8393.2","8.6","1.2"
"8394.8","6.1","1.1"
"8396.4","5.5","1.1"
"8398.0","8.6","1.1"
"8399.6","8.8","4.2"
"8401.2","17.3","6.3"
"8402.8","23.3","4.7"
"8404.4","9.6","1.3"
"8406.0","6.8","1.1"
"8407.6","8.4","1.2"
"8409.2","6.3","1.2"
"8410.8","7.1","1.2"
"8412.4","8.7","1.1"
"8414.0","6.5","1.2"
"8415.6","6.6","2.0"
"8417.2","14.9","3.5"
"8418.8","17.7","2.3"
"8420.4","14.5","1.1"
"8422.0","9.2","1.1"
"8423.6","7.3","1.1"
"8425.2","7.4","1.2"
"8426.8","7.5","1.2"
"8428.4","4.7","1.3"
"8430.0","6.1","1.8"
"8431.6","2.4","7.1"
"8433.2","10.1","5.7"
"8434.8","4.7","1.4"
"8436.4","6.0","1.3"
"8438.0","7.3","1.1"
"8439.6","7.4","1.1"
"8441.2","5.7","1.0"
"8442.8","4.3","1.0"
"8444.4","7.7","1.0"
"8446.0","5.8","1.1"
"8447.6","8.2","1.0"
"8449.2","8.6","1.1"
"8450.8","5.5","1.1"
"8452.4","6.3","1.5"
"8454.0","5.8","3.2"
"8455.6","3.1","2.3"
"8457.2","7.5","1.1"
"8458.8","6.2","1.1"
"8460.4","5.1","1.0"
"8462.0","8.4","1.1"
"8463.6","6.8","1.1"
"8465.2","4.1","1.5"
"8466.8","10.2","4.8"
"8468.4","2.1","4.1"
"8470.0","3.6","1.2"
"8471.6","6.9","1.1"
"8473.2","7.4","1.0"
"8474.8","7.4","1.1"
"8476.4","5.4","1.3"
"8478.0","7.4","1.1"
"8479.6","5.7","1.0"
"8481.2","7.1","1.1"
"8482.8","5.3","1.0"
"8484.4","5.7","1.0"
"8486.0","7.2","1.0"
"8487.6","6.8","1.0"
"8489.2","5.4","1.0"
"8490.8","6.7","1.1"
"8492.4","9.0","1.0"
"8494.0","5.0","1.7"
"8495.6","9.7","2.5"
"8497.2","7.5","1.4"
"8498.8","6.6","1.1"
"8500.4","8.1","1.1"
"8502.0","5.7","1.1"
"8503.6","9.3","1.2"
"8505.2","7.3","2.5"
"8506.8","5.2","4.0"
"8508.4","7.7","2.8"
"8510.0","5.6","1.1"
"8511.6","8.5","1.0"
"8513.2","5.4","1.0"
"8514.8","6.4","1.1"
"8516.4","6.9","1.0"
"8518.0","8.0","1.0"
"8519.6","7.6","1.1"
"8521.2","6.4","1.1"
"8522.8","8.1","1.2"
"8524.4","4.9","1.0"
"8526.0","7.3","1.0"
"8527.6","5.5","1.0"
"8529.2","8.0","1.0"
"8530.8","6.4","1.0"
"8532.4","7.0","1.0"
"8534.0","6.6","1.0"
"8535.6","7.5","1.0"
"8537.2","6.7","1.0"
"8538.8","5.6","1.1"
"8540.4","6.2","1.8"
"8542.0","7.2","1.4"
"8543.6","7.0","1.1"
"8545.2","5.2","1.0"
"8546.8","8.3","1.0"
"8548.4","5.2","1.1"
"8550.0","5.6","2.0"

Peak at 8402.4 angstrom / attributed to [S II] 6716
